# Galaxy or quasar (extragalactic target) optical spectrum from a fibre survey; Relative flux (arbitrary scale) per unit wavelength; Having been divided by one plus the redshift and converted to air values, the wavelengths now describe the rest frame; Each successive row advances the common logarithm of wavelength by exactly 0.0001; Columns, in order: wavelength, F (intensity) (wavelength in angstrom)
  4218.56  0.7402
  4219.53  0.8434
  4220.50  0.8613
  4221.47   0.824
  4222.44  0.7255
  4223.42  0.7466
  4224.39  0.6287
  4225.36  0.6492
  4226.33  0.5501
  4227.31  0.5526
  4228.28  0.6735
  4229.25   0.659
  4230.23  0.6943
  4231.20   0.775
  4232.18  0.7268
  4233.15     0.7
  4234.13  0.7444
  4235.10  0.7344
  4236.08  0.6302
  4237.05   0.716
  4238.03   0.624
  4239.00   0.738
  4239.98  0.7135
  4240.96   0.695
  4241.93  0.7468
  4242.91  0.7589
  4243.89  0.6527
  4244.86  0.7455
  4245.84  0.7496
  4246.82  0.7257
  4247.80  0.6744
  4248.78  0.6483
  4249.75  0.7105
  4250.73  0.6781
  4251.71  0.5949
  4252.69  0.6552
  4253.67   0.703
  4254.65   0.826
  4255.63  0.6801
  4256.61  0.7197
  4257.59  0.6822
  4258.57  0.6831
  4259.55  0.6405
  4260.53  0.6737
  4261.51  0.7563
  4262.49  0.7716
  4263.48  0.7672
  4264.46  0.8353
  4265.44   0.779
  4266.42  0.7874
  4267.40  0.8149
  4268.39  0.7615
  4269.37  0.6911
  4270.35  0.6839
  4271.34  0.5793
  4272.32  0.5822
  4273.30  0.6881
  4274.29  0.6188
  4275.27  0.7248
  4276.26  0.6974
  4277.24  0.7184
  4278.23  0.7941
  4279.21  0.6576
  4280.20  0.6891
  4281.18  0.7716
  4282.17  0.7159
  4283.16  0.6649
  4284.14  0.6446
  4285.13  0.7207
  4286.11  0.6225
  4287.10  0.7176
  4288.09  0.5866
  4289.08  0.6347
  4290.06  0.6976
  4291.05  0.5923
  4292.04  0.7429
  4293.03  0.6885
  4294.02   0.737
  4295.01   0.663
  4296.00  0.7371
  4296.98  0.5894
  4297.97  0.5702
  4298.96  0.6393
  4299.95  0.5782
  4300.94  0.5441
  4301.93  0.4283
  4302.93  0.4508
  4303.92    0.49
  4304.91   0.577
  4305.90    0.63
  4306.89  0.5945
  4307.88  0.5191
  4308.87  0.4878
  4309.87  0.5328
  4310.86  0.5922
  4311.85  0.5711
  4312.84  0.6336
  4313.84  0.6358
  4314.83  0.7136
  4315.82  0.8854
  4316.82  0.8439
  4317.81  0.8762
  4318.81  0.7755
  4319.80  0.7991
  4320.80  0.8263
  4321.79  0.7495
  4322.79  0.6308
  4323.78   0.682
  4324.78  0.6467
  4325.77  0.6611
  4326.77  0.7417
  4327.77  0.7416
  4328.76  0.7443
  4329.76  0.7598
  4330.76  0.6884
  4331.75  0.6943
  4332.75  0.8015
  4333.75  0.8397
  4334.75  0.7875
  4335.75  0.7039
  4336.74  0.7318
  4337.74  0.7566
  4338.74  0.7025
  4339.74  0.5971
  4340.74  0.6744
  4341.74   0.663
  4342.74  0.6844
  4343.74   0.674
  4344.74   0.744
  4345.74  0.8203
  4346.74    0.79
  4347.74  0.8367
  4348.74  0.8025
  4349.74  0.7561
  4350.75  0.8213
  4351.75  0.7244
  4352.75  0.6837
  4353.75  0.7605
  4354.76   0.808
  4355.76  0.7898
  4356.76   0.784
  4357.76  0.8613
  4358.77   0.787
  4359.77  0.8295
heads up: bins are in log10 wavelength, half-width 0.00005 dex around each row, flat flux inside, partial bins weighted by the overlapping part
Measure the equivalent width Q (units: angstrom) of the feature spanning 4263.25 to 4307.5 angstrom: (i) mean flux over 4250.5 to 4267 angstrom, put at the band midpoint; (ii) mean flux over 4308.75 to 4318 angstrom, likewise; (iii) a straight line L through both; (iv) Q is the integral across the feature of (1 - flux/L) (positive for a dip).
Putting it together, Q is 2.4 angstrom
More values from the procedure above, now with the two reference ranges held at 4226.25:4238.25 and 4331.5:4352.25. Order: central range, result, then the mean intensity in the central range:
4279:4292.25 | 0.7 angstrom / 0.674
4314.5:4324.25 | -0.7 angstrom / 0.78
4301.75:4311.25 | 2.5 angstrom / 0.533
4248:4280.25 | -0.3 angstrom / 0.706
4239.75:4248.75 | -0.4 angstrom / 0.714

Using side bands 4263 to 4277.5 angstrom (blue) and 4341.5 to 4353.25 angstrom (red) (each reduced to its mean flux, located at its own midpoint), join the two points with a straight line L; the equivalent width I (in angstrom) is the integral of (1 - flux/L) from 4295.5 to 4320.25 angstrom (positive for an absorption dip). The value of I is 3.6 angstrom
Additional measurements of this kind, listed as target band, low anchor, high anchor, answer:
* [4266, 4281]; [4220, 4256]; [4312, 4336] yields 0.4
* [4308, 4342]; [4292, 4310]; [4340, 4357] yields -2.0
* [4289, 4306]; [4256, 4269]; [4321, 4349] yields 2.9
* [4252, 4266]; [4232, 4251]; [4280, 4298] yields -0.6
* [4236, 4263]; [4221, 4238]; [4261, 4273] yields 0.4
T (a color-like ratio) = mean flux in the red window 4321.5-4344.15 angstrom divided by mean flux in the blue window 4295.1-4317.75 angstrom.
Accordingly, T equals 1.17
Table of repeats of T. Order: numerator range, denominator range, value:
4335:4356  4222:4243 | 1.07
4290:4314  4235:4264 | 0.85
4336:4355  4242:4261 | 1.06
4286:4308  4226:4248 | 0.88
